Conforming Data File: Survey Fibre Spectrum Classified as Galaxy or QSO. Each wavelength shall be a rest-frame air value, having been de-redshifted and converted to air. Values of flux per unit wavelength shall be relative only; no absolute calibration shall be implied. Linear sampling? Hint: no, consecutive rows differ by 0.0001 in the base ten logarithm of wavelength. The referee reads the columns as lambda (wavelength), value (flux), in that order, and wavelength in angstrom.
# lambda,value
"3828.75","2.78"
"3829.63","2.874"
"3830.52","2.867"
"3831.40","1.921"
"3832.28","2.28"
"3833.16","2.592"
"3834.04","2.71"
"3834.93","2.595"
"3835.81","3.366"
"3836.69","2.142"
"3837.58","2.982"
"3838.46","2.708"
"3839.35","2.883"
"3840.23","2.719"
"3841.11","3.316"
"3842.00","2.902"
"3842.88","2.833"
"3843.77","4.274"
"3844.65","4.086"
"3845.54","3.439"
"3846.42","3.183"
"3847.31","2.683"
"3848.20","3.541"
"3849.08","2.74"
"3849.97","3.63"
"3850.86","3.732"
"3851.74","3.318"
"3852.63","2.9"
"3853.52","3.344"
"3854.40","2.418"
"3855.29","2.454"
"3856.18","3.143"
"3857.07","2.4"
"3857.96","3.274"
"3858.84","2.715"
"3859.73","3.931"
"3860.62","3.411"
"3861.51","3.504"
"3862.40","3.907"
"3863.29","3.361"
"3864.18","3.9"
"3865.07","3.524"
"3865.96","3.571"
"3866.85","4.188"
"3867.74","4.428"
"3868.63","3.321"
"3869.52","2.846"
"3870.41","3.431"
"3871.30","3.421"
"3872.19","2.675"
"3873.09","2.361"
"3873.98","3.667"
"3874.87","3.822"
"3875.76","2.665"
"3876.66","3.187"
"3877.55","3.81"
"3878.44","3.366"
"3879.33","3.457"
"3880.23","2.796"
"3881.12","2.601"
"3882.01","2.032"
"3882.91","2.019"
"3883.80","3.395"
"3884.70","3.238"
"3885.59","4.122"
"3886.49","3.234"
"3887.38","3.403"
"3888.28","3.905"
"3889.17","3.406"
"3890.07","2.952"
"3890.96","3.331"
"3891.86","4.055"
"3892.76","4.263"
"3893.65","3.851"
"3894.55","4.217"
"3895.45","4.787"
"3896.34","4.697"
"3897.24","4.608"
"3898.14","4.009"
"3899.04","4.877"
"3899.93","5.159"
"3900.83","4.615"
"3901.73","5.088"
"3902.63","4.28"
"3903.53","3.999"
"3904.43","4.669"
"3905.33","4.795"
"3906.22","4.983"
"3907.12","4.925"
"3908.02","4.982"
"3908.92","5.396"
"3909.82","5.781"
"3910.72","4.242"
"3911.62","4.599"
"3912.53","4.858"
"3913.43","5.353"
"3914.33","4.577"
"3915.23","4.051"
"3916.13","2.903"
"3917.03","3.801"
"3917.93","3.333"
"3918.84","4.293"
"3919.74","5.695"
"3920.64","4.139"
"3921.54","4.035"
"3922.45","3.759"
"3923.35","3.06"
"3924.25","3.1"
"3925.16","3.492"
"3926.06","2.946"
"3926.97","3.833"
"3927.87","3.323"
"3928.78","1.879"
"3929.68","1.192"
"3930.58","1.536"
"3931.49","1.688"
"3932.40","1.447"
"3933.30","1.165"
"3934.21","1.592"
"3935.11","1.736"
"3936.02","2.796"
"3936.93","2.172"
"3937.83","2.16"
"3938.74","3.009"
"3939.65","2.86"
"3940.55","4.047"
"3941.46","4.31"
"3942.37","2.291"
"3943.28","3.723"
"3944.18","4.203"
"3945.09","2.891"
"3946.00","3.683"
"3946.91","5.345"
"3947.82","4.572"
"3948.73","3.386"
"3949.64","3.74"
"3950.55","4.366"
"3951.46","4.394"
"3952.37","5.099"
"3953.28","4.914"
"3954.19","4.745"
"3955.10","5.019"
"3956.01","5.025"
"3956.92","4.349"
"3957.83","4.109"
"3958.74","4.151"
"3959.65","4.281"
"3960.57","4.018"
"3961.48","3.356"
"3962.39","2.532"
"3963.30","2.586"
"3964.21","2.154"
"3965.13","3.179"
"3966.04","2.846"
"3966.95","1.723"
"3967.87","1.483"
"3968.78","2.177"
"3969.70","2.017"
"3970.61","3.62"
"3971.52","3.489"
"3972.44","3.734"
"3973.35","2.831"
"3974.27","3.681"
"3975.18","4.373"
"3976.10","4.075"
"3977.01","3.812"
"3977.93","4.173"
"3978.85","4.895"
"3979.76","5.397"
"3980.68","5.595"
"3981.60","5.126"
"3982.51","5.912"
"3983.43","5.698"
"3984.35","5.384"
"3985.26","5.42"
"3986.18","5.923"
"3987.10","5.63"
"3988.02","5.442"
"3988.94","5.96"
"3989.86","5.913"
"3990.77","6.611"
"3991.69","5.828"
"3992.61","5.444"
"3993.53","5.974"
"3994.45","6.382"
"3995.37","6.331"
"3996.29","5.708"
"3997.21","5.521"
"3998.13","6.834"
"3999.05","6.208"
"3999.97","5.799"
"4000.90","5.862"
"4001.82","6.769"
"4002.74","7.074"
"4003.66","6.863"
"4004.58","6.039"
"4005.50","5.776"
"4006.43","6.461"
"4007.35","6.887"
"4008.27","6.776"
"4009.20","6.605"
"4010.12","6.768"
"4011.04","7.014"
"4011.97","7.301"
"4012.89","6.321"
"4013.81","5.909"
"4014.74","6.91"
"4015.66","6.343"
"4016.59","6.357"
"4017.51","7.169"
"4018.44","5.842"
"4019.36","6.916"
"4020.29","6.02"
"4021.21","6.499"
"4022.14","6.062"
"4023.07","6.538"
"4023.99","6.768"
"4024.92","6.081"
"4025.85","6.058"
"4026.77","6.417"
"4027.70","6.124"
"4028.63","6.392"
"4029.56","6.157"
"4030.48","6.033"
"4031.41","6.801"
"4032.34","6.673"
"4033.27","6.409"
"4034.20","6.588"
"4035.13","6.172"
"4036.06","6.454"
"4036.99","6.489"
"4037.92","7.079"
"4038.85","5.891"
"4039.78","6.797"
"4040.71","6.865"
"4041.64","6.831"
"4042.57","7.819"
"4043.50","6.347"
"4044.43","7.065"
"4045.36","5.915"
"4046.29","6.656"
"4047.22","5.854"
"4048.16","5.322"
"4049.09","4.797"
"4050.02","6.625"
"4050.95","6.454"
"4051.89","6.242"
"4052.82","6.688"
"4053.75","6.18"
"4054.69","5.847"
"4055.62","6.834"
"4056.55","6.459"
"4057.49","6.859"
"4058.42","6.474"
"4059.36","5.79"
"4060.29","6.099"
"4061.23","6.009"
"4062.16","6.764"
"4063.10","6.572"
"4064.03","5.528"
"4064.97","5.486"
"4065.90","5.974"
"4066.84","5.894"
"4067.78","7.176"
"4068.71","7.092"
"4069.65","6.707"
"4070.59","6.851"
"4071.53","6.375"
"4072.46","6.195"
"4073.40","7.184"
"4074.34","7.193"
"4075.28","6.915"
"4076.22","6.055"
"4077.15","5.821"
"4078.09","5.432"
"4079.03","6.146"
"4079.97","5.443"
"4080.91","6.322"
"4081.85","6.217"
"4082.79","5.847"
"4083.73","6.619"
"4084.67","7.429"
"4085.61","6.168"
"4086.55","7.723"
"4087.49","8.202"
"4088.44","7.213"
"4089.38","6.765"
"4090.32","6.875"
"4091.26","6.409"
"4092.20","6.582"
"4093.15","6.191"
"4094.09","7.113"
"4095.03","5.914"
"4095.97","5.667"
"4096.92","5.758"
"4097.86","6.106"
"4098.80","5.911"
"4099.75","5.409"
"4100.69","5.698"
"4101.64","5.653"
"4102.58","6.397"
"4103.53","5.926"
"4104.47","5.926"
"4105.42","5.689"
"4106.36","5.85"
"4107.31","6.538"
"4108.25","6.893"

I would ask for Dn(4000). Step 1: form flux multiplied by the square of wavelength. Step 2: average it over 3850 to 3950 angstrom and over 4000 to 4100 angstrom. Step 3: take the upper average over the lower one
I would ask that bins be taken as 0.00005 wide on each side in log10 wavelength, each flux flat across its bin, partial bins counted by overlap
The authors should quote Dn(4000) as 1.9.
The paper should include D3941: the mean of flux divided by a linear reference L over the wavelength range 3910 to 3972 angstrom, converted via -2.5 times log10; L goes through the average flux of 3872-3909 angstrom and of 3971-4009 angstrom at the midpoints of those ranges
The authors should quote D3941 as 0.34 mag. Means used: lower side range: 3.84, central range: 3.43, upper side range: 5.56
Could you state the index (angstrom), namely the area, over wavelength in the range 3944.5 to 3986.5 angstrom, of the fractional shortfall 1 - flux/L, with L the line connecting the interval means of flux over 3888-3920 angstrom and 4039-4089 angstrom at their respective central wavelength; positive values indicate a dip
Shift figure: 9.5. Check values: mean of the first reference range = 4.42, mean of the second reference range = 6.44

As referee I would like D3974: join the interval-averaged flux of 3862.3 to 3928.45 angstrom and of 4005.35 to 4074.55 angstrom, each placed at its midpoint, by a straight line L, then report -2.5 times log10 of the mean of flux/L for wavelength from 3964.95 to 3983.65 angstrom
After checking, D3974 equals 0.365 mag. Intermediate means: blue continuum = 3.87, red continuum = 6.44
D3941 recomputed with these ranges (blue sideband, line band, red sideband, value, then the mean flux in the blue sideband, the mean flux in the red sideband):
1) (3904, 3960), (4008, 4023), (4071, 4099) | -0.24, 3.75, 6.47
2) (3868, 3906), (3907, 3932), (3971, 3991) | 0.08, 3.69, 4.94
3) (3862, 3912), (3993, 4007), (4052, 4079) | -0.15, 3.86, 6.37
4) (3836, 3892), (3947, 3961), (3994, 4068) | 0.11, 3.23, 6.38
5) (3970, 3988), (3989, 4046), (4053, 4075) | -0.18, 4.67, 6.42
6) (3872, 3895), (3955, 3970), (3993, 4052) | 0.49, 3.31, 6.41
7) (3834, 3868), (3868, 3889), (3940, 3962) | 0.10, 3.23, 4.16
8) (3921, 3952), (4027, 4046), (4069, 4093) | -0.19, 3.06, 6.58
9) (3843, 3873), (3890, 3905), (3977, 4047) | -0.07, 3.34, 6.24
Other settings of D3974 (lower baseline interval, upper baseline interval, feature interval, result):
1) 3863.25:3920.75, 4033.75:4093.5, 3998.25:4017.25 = -0.16 mag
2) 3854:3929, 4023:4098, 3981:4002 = -0.11 mag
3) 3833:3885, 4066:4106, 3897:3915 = -0.24 mag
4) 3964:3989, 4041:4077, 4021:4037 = -0.14 mag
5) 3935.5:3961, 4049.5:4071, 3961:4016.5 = -0.06 mag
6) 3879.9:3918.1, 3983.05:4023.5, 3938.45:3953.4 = 0.28 mag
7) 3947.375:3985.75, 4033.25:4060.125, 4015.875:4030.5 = -0.12 mag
